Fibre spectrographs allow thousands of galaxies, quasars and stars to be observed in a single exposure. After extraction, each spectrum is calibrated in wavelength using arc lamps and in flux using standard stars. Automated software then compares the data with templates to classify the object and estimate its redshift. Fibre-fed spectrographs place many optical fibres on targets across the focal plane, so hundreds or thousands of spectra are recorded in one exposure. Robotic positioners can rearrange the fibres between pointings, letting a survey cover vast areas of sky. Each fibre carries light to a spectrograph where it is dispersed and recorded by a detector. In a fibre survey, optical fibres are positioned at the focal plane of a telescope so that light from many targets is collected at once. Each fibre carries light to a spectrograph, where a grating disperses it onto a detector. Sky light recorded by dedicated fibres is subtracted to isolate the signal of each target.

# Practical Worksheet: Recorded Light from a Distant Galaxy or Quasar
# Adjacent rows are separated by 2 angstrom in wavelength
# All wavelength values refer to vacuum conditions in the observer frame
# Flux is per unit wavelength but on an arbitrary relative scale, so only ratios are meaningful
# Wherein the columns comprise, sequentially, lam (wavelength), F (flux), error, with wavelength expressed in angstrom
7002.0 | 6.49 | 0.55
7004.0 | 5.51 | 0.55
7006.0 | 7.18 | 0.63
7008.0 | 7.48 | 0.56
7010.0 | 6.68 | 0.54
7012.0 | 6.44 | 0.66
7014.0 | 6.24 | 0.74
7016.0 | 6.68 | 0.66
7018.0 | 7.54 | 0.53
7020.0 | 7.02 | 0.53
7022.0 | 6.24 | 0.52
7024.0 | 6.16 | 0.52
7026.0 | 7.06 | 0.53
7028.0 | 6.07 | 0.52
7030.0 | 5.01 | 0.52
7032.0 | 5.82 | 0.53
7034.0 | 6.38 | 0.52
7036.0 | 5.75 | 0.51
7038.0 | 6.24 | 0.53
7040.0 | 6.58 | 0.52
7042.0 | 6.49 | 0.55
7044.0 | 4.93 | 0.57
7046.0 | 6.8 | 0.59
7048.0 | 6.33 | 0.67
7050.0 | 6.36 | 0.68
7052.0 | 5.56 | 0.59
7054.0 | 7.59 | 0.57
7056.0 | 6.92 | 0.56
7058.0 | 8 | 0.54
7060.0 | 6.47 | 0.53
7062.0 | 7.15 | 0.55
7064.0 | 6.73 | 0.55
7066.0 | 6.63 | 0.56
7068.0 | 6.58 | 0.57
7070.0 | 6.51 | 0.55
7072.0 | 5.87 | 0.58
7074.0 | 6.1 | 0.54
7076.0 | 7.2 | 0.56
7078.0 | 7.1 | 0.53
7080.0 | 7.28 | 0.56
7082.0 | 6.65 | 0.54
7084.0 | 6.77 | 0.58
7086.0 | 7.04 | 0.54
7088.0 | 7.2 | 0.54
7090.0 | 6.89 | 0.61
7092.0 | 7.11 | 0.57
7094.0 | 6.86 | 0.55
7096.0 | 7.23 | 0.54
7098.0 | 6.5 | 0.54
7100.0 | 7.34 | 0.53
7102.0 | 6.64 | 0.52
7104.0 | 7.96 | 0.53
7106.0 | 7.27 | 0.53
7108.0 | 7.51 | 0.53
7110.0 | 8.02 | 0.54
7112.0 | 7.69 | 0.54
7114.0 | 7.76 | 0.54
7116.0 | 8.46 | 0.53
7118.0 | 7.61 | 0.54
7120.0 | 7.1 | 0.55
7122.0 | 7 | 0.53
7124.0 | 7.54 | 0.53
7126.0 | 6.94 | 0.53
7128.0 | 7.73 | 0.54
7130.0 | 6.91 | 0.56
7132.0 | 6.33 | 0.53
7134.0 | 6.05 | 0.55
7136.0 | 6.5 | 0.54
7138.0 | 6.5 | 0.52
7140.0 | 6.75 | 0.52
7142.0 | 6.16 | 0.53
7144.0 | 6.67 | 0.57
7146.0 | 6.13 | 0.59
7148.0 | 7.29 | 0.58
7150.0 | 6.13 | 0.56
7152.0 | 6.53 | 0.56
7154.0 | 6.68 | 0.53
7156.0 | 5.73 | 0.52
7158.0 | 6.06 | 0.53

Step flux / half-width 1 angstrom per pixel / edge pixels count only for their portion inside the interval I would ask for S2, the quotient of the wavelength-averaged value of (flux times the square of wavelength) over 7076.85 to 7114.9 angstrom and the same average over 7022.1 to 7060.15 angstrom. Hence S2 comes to 1.15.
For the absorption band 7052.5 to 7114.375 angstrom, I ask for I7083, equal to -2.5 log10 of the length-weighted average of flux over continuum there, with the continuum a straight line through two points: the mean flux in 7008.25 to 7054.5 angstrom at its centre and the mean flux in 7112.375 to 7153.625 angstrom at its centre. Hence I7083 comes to -0.062 mag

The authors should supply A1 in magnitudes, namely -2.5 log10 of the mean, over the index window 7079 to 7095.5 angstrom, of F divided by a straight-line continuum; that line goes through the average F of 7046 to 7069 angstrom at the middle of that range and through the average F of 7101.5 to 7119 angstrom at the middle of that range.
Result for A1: 0.05 mag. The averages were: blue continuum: 6.76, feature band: 6.98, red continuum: 7.69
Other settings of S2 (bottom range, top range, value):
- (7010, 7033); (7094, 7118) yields 1.20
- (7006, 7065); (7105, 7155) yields 1.10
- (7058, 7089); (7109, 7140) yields 1.07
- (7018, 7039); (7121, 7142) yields 1.12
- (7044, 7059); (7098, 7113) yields 1.13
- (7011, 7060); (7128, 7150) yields 1.05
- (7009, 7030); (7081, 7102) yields 1.08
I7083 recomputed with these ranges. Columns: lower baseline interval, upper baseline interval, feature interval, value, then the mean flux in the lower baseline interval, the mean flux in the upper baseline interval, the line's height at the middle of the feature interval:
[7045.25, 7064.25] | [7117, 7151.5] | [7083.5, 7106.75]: -0.04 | 6.79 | 6.78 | 6.79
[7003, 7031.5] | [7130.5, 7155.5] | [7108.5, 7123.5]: -0.18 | 6.51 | 6.47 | 6.48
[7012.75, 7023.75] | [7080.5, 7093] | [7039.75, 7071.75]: 0.04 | 6.7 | 6.96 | 6.84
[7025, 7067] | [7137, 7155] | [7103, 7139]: -0.12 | 6.42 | 6.54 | 6.51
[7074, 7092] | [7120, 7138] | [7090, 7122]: -0.07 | 6.97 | 6.87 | 6.92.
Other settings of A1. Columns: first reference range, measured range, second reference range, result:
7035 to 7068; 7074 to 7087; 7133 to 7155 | -0.067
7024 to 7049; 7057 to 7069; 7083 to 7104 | -0.064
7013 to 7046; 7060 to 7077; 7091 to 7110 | 0.032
